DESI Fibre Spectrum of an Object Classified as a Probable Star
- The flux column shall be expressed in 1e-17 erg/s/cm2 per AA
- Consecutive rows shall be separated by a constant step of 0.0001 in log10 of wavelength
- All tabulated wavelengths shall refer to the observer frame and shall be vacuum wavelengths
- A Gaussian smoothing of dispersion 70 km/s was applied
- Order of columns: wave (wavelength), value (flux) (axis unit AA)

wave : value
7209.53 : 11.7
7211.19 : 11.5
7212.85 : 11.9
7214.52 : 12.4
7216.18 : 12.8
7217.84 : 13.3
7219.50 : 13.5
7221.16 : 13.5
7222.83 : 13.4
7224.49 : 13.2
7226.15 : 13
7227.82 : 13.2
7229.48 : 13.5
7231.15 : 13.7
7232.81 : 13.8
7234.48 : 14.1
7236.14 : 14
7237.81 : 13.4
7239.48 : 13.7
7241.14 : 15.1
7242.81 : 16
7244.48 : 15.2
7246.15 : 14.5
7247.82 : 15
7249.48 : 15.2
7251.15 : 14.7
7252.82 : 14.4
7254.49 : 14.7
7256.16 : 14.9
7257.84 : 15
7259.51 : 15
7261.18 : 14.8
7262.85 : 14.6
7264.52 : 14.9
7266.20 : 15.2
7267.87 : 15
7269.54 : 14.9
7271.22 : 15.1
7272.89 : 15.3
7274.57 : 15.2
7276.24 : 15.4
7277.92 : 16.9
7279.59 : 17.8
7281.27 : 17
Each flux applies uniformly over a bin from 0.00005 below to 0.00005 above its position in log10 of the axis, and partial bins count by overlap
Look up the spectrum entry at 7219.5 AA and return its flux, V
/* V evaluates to 13.5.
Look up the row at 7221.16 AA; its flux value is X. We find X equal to 13.5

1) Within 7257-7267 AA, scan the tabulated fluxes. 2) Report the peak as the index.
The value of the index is 15.2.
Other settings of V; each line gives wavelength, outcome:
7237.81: 13.4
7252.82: 14.4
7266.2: 15.2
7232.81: 13.8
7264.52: 14.9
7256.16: 14.9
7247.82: 15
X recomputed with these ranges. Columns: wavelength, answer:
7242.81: 16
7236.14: 14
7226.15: 13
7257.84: 15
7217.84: 13.3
